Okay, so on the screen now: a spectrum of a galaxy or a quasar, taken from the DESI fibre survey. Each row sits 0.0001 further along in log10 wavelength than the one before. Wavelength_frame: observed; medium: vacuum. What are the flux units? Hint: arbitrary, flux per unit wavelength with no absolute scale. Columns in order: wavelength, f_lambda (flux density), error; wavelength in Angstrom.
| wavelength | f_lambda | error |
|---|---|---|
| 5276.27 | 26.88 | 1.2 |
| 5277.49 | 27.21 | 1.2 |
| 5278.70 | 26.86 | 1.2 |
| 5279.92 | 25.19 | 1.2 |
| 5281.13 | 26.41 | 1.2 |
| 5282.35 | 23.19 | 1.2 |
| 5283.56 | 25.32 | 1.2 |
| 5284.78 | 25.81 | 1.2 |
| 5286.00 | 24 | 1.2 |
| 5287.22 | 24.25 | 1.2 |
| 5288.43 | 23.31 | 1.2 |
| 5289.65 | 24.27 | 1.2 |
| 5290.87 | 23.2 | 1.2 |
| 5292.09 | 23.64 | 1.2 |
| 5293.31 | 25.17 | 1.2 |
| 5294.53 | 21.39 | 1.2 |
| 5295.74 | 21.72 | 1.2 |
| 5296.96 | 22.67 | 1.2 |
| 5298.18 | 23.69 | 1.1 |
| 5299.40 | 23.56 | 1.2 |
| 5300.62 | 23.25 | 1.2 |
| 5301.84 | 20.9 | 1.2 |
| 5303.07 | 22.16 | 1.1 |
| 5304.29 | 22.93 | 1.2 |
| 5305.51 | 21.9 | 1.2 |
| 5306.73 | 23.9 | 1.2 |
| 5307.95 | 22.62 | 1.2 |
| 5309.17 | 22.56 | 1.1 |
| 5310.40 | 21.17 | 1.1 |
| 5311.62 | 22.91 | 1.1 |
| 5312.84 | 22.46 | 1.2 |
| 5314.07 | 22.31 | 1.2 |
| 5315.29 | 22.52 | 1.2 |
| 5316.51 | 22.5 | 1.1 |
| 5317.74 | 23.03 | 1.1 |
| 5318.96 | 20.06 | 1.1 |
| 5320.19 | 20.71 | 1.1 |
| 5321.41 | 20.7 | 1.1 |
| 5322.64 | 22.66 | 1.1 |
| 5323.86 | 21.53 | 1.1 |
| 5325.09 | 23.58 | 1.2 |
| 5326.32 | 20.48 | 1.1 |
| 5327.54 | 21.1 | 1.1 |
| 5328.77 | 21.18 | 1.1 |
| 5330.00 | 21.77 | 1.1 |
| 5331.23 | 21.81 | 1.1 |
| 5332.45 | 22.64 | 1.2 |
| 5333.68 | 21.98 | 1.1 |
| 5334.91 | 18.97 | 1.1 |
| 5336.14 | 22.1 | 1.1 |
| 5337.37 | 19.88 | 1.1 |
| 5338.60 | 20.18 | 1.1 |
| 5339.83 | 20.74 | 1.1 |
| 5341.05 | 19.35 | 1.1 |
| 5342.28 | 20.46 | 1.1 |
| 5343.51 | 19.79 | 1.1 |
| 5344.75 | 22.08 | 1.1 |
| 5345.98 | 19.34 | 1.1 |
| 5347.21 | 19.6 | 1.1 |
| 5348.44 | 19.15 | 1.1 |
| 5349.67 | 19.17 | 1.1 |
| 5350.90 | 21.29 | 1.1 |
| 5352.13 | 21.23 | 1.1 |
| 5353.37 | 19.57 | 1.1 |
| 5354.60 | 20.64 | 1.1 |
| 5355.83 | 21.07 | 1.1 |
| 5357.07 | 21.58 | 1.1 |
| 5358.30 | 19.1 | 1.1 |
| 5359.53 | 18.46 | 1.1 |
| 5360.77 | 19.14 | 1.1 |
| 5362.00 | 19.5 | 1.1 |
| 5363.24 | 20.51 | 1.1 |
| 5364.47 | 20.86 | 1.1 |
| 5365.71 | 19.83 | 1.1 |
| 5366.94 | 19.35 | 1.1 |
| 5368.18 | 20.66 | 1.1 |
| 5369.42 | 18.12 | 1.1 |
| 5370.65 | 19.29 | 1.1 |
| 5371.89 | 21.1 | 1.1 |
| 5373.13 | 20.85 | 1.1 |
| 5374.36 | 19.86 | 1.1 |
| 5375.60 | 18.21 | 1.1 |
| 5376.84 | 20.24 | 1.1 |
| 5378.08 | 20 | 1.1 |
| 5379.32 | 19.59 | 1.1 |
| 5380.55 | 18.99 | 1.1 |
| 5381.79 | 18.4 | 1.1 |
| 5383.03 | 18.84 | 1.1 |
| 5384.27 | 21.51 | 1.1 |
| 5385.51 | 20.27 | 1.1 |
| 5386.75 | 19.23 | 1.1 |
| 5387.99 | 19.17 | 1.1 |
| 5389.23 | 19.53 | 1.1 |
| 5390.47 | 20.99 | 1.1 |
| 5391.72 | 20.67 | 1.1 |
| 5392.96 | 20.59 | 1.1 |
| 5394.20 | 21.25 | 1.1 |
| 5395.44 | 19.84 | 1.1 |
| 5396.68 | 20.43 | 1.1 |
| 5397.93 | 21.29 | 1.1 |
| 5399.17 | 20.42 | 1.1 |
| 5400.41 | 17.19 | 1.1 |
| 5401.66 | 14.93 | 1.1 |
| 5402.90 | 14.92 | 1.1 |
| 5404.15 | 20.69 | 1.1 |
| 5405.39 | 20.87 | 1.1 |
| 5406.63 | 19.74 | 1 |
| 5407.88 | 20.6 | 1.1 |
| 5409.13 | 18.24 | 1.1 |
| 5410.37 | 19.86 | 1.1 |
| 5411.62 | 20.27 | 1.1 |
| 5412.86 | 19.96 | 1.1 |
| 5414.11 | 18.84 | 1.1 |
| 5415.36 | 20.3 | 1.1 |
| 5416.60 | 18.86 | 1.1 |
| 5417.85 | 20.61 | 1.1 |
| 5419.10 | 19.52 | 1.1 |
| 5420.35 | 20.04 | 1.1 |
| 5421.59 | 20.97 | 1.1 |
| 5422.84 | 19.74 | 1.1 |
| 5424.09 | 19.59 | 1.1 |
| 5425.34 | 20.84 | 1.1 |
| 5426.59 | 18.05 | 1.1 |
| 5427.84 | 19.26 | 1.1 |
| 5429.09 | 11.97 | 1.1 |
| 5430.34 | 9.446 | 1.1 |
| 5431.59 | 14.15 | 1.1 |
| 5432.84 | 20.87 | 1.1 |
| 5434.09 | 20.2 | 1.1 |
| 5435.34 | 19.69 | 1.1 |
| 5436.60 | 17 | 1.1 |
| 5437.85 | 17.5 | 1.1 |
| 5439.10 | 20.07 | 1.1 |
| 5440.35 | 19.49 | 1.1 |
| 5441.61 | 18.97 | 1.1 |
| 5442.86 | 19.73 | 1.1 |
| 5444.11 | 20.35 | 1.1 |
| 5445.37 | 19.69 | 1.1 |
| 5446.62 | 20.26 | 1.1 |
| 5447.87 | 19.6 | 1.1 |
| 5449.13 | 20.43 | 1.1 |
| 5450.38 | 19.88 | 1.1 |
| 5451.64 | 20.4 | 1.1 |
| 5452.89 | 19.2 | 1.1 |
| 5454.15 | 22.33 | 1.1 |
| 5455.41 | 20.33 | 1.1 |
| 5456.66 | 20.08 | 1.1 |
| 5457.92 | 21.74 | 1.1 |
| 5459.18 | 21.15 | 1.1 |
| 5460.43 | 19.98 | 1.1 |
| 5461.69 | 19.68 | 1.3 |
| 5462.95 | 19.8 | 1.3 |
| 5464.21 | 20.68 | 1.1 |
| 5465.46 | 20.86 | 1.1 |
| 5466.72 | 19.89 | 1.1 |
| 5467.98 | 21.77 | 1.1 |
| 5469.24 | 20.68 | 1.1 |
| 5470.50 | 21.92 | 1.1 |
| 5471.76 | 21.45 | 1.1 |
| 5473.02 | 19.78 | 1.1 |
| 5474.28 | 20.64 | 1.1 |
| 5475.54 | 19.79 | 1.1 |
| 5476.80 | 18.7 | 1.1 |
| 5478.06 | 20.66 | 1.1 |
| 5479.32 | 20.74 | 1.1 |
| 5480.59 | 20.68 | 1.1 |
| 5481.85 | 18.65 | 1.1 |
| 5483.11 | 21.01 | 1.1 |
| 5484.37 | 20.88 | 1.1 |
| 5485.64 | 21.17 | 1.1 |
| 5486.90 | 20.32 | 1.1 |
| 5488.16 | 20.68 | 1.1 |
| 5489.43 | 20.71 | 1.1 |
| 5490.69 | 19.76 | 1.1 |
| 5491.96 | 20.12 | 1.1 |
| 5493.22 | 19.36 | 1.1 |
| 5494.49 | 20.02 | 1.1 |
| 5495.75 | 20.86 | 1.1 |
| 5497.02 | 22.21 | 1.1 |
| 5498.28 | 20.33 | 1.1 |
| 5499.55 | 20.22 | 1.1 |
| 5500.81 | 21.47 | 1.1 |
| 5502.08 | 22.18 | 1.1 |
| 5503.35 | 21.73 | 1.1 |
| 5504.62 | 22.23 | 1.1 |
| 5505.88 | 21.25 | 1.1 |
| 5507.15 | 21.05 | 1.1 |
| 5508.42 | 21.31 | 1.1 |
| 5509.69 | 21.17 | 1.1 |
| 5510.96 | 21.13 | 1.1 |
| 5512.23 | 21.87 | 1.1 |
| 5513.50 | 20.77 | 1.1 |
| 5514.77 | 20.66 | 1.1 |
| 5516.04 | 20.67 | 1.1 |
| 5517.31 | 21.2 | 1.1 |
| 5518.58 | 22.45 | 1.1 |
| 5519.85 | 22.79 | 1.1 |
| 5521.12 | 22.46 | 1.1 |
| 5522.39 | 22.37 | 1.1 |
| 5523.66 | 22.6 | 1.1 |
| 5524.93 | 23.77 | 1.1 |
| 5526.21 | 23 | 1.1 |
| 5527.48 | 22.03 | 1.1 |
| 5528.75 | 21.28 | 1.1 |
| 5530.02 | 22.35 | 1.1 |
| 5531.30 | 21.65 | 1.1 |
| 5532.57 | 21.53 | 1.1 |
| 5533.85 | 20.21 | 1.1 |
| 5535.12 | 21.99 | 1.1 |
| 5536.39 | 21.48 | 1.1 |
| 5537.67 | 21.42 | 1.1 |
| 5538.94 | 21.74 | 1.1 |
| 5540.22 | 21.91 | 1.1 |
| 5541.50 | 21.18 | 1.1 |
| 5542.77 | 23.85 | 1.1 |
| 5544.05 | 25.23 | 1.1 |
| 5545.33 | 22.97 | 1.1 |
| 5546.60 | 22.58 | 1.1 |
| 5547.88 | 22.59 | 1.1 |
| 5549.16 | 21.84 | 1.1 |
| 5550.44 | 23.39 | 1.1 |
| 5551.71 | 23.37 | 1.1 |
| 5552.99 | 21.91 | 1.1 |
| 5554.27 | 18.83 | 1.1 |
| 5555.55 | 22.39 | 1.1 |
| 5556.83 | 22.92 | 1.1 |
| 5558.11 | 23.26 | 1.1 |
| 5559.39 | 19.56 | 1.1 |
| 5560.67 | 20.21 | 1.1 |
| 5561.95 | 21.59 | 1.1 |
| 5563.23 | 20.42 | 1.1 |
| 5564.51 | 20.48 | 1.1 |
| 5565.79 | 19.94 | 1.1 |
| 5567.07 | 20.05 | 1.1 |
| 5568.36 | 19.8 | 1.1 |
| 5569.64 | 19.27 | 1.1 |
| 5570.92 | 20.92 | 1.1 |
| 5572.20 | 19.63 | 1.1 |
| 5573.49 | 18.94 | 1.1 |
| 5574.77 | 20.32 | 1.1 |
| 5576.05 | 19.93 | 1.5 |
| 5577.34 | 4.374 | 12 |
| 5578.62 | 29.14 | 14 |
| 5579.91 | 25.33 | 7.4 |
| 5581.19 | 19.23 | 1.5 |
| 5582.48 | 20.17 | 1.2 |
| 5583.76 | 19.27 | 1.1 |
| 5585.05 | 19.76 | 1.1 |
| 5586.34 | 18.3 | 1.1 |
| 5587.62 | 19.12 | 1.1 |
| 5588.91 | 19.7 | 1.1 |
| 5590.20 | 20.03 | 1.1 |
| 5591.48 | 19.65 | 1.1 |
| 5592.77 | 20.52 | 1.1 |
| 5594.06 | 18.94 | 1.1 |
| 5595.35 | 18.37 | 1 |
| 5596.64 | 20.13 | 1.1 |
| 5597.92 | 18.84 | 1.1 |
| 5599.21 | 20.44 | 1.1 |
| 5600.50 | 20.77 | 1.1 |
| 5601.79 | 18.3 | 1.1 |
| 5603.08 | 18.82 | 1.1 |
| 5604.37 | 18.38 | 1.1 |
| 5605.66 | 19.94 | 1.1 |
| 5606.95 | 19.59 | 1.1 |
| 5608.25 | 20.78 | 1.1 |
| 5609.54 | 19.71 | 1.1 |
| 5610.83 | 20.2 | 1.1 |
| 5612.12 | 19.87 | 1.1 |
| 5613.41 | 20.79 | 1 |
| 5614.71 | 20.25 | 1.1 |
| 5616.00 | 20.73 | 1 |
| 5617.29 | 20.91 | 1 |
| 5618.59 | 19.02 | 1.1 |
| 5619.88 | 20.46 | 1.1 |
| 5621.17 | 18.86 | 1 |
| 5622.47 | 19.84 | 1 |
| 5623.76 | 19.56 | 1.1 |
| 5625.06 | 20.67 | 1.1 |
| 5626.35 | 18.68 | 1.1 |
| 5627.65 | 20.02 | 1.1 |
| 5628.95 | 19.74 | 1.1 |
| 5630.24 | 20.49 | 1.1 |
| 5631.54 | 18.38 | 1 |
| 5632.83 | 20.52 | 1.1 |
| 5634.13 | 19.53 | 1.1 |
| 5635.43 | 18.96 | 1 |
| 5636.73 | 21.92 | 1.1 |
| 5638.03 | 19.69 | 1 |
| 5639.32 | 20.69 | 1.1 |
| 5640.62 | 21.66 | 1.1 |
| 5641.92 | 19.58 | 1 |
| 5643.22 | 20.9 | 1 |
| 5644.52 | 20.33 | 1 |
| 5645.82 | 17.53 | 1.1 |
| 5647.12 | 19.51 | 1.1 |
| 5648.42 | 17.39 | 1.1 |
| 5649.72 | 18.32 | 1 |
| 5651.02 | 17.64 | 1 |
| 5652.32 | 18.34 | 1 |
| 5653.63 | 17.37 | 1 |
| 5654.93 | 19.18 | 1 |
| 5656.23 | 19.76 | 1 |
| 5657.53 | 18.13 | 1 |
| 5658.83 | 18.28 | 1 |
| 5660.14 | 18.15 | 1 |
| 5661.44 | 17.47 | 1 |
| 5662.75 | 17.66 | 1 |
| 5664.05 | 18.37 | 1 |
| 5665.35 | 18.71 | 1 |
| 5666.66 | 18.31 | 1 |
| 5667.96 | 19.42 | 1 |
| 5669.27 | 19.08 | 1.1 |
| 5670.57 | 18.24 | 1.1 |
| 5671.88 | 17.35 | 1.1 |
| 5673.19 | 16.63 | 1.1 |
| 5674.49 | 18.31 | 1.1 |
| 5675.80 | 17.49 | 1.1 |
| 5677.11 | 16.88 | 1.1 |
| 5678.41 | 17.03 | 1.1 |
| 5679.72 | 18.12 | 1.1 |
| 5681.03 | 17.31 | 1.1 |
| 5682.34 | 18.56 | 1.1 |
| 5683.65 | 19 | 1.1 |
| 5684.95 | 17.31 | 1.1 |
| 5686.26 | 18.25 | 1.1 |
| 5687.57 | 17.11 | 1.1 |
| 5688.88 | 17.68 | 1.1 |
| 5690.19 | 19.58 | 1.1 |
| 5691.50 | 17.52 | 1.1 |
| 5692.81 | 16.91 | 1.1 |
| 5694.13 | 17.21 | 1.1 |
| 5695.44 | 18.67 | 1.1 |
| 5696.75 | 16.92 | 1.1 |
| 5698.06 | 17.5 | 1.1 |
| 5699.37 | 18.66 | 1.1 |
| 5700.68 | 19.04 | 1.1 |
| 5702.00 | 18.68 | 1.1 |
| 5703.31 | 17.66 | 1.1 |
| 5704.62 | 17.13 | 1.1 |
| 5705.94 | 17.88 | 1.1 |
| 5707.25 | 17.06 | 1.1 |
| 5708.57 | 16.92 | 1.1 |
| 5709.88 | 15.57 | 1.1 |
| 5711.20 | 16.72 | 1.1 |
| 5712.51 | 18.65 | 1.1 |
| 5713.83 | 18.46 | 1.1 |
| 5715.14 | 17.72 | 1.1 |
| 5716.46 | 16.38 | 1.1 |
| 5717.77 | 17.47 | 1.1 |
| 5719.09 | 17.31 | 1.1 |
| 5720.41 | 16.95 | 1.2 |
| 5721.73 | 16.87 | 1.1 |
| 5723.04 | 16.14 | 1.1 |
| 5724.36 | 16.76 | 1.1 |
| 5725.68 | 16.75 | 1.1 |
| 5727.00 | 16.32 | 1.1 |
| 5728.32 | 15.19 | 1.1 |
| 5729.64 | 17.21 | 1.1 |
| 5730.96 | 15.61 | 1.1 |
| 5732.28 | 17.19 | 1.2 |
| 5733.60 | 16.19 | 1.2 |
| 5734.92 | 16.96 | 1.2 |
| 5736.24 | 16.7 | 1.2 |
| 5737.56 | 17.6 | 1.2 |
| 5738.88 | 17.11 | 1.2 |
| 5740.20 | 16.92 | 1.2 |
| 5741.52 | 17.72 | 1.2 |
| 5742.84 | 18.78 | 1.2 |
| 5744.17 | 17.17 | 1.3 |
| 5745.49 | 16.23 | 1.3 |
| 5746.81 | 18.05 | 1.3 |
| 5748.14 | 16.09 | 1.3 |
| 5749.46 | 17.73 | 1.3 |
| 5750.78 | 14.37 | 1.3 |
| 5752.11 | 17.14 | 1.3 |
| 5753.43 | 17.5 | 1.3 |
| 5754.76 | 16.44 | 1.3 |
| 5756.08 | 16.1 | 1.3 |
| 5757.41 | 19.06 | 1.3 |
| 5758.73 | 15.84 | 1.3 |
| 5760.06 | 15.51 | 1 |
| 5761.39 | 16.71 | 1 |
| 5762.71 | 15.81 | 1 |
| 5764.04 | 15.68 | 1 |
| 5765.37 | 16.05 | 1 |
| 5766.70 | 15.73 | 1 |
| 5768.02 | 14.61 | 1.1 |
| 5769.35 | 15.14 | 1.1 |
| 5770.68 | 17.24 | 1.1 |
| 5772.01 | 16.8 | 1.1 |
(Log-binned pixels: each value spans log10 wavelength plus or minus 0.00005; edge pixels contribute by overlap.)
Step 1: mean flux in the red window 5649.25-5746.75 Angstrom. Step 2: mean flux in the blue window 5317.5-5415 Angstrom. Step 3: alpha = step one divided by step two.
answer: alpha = 0.9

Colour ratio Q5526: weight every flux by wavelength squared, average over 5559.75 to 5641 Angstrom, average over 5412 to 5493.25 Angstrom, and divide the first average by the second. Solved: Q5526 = 1.06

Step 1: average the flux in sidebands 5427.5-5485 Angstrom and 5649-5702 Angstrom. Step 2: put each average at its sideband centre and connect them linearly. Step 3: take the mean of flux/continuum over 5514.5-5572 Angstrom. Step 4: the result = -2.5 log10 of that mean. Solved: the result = -0.15 mag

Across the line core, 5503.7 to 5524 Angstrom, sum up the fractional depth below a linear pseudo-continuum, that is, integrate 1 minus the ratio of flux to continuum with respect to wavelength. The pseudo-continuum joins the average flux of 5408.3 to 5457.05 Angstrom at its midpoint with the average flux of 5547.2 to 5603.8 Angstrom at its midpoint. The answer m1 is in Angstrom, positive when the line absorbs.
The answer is -1.9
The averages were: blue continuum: 19.1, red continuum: 20.2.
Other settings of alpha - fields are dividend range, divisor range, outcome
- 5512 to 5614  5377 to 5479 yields 1.06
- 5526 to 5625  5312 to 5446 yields 1.03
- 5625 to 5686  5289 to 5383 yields 0.89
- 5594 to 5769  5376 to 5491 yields 0.92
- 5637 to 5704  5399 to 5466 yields 0.95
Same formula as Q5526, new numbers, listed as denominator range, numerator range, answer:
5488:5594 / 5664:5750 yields 0.88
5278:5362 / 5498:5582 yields 1.06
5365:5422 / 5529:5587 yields 1.14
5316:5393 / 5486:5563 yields 1.13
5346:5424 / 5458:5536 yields 1.11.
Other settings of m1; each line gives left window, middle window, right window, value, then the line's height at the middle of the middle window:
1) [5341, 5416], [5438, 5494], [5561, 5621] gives -1.4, 19.8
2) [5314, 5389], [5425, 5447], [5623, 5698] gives 2.0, 19.9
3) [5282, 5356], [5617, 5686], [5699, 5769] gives -3.8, 17.9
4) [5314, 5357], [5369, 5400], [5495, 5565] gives 1.8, 21.2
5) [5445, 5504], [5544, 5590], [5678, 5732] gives -3.3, 19.3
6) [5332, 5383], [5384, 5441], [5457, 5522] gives 3.6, 20.4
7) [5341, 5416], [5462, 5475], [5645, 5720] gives -1.0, 19.2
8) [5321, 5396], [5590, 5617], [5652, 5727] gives -2.0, 18.4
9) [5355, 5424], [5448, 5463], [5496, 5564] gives 0.2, 20.7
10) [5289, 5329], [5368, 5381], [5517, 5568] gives 1.5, 22.3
